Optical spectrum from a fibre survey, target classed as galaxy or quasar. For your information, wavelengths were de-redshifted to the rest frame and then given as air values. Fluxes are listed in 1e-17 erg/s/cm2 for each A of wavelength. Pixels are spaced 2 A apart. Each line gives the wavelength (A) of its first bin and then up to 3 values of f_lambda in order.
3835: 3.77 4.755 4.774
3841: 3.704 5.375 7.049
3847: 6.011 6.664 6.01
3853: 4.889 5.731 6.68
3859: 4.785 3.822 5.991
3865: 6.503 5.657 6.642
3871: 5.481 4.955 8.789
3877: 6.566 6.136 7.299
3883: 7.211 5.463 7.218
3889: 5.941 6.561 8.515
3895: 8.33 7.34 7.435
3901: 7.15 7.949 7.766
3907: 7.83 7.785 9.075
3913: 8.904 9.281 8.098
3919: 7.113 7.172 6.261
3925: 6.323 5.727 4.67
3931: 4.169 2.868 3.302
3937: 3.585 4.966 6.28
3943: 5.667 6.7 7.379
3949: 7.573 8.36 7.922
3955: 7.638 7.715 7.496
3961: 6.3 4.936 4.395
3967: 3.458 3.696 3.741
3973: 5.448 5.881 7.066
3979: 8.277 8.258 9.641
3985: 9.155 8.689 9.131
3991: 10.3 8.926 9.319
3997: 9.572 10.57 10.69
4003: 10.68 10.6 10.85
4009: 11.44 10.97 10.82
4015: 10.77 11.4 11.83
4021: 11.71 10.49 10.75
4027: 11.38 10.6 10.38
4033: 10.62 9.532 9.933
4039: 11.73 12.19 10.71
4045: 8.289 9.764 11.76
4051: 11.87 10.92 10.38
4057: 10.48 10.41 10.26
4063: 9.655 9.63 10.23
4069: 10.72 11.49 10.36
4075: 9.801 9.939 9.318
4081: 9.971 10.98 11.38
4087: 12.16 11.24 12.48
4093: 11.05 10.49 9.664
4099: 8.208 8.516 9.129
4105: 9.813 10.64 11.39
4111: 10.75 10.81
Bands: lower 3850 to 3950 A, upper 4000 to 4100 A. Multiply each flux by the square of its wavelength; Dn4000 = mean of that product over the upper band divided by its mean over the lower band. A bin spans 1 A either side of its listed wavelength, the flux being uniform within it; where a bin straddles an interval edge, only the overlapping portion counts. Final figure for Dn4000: 1.8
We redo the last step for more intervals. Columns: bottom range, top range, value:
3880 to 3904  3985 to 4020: 1.52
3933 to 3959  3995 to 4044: 1.77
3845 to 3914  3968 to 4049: 1.53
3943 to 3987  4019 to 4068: 1.64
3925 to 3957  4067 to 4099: 1.95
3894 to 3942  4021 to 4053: 1.71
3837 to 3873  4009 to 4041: 2.13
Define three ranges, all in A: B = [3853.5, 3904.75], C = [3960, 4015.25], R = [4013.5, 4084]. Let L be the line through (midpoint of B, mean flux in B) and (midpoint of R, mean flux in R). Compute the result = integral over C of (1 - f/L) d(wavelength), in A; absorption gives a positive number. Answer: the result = 5.5 A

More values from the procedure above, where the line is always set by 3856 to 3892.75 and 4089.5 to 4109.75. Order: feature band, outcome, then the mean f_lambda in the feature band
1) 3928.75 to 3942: 5.6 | 4.24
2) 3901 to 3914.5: -2.7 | 8.18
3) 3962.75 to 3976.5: 5.8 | 4.58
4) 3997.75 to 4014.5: -4.5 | 10.8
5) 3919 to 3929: 1.2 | 6.27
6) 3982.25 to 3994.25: -1.6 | 9.3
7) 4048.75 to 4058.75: -1.7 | 11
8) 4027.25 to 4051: -3.9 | 10.6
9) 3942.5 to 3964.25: 1.6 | 7.06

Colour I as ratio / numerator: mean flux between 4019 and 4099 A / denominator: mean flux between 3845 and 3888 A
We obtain 1.7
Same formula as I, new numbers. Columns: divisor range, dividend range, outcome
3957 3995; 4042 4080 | 1.47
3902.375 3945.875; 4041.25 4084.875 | 1.62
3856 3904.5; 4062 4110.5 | 1.56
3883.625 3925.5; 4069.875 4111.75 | 1.39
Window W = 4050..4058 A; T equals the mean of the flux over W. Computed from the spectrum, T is 10.9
